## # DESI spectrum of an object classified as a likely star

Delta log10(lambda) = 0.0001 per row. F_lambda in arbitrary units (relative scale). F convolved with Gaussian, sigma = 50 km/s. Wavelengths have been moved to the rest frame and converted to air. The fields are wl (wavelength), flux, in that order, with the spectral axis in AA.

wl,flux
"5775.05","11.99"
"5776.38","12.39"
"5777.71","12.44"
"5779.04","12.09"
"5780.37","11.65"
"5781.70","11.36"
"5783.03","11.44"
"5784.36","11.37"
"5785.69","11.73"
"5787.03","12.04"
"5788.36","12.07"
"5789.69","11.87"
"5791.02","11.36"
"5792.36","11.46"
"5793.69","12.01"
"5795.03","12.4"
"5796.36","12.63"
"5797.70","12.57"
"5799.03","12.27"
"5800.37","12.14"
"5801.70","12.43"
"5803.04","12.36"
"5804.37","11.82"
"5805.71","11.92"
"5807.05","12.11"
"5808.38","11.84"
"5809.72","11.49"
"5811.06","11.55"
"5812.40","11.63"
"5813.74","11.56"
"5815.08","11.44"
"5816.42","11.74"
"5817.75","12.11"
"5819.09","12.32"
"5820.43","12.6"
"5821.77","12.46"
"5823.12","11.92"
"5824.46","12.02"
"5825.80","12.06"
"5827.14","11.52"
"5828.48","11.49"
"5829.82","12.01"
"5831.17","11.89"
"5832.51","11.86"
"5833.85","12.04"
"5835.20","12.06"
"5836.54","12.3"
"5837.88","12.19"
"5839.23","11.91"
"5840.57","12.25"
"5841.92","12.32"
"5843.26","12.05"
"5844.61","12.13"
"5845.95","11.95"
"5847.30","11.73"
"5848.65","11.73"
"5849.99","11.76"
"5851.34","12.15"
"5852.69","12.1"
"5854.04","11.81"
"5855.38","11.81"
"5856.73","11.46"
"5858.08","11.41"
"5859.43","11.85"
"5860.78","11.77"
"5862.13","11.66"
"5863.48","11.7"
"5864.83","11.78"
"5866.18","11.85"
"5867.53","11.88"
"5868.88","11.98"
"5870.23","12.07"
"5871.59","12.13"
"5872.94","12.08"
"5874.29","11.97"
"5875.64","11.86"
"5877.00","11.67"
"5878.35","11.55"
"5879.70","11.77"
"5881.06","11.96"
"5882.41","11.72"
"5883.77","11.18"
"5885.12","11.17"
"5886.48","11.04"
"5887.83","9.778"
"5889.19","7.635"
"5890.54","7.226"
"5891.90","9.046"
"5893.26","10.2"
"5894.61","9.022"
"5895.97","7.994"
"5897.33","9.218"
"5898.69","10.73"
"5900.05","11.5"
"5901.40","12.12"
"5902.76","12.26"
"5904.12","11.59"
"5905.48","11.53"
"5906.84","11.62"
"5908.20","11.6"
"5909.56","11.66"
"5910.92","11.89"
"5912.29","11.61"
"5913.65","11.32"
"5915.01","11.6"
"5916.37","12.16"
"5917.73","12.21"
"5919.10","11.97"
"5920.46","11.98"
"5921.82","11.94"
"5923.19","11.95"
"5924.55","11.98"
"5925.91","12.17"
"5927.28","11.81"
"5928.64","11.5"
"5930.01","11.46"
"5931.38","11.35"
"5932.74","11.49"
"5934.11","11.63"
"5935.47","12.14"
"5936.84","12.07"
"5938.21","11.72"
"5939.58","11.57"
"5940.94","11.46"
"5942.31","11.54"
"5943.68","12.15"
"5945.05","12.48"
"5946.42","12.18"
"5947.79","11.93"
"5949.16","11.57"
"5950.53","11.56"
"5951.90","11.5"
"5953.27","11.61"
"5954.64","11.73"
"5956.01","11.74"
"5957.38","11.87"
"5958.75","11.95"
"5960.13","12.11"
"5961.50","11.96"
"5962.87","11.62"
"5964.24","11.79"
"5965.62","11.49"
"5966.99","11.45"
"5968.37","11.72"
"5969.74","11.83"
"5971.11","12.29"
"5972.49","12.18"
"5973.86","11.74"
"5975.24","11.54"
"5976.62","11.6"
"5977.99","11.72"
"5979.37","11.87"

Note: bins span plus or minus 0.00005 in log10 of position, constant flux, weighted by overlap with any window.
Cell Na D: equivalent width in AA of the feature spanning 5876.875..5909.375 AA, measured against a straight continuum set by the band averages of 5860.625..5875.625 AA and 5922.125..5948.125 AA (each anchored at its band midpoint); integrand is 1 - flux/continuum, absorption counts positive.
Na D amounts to 3.4 AA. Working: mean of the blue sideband 11.9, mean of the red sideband 11.8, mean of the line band 10.6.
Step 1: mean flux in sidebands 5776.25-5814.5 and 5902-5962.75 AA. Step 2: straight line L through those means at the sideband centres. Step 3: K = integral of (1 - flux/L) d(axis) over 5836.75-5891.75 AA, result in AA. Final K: 1.5 AA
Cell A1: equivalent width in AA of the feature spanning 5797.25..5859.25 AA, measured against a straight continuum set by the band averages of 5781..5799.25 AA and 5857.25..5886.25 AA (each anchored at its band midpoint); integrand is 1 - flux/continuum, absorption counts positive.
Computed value -0.7 AA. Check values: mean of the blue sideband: 11.9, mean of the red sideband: 11.7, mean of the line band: 12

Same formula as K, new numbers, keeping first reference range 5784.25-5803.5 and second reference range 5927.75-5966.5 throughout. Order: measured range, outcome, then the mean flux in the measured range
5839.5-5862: 0.1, 11.9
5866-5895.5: 2.4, 10.9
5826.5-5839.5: 0.1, 11.9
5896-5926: 0.6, 11.6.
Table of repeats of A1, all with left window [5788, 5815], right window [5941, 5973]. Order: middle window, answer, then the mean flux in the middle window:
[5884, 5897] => 2.83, 9.3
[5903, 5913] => 0.17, 11.7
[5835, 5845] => -0.19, 12.2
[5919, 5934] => 0.11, 11.8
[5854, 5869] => 0.22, 11.7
